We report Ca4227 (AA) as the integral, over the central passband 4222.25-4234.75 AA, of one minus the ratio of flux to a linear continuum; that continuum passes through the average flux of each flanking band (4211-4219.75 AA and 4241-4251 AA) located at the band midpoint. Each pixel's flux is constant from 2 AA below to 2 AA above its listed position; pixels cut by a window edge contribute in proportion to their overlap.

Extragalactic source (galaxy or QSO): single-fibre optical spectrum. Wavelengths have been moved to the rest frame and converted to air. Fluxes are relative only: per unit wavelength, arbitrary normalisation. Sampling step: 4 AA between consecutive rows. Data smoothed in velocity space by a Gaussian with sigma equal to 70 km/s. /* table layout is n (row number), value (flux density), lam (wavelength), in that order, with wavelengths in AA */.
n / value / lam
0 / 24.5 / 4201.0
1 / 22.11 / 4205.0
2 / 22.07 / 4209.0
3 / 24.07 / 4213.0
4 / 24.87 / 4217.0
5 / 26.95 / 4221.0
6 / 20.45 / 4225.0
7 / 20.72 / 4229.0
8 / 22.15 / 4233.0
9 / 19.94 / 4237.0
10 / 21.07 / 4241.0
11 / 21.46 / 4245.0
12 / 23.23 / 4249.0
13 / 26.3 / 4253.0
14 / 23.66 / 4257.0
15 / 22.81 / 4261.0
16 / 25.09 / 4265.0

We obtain 1.1 AA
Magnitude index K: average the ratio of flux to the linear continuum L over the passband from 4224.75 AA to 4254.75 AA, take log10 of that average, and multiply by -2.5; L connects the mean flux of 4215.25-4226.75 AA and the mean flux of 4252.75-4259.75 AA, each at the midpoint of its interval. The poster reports 0.110 mag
